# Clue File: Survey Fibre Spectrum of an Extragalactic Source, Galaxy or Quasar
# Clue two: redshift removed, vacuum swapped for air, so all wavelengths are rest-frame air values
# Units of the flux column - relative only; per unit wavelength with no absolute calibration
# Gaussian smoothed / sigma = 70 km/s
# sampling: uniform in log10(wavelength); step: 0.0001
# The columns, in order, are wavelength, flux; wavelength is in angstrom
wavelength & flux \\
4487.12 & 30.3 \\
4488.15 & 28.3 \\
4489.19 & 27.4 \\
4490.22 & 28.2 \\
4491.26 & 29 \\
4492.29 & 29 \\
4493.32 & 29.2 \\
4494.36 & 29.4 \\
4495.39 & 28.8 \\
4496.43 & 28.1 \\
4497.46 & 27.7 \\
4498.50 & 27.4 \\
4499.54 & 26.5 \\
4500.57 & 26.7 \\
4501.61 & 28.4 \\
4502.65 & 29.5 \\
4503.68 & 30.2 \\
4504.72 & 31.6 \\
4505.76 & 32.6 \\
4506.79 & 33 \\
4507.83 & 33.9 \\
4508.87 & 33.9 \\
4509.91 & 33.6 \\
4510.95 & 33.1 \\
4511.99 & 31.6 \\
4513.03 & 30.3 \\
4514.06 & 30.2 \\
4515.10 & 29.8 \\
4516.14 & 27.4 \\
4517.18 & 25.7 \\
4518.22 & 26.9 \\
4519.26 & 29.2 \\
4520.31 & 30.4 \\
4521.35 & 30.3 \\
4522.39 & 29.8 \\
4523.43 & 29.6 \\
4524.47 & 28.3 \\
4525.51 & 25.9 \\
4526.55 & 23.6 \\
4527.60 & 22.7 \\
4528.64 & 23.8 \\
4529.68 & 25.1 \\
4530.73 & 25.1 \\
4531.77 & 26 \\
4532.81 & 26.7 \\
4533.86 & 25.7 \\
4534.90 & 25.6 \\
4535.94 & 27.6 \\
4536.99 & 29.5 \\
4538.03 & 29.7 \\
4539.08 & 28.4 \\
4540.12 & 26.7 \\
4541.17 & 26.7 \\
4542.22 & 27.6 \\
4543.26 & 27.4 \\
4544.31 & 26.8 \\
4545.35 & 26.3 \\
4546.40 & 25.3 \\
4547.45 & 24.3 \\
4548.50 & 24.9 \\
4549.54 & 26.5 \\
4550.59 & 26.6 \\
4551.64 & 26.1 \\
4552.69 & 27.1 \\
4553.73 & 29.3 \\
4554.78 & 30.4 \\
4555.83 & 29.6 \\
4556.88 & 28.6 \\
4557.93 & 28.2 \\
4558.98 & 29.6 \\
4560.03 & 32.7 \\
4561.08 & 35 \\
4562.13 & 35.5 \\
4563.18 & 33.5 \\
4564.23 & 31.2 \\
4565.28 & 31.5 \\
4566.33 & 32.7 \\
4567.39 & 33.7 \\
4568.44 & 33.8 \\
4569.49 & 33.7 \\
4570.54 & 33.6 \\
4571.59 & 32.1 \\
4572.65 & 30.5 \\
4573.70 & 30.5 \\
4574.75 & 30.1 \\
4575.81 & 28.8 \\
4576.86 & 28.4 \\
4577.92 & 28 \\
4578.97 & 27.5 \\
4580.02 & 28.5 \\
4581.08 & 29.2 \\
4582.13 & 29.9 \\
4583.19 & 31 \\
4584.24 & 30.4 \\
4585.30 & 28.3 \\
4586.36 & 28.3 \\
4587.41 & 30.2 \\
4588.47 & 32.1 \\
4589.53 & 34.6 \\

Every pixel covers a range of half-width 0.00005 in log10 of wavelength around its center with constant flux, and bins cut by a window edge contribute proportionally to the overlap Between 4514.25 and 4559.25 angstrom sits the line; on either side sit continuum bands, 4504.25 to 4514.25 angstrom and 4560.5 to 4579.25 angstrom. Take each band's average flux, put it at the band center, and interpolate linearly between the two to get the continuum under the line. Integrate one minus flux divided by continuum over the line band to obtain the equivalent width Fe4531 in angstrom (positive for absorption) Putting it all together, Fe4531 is 6.9 angstrom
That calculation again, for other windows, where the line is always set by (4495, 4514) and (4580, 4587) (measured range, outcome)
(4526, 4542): 2.0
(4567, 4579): -0.6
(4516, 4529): 1.3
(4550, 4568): -0.6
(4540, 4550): 1.2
